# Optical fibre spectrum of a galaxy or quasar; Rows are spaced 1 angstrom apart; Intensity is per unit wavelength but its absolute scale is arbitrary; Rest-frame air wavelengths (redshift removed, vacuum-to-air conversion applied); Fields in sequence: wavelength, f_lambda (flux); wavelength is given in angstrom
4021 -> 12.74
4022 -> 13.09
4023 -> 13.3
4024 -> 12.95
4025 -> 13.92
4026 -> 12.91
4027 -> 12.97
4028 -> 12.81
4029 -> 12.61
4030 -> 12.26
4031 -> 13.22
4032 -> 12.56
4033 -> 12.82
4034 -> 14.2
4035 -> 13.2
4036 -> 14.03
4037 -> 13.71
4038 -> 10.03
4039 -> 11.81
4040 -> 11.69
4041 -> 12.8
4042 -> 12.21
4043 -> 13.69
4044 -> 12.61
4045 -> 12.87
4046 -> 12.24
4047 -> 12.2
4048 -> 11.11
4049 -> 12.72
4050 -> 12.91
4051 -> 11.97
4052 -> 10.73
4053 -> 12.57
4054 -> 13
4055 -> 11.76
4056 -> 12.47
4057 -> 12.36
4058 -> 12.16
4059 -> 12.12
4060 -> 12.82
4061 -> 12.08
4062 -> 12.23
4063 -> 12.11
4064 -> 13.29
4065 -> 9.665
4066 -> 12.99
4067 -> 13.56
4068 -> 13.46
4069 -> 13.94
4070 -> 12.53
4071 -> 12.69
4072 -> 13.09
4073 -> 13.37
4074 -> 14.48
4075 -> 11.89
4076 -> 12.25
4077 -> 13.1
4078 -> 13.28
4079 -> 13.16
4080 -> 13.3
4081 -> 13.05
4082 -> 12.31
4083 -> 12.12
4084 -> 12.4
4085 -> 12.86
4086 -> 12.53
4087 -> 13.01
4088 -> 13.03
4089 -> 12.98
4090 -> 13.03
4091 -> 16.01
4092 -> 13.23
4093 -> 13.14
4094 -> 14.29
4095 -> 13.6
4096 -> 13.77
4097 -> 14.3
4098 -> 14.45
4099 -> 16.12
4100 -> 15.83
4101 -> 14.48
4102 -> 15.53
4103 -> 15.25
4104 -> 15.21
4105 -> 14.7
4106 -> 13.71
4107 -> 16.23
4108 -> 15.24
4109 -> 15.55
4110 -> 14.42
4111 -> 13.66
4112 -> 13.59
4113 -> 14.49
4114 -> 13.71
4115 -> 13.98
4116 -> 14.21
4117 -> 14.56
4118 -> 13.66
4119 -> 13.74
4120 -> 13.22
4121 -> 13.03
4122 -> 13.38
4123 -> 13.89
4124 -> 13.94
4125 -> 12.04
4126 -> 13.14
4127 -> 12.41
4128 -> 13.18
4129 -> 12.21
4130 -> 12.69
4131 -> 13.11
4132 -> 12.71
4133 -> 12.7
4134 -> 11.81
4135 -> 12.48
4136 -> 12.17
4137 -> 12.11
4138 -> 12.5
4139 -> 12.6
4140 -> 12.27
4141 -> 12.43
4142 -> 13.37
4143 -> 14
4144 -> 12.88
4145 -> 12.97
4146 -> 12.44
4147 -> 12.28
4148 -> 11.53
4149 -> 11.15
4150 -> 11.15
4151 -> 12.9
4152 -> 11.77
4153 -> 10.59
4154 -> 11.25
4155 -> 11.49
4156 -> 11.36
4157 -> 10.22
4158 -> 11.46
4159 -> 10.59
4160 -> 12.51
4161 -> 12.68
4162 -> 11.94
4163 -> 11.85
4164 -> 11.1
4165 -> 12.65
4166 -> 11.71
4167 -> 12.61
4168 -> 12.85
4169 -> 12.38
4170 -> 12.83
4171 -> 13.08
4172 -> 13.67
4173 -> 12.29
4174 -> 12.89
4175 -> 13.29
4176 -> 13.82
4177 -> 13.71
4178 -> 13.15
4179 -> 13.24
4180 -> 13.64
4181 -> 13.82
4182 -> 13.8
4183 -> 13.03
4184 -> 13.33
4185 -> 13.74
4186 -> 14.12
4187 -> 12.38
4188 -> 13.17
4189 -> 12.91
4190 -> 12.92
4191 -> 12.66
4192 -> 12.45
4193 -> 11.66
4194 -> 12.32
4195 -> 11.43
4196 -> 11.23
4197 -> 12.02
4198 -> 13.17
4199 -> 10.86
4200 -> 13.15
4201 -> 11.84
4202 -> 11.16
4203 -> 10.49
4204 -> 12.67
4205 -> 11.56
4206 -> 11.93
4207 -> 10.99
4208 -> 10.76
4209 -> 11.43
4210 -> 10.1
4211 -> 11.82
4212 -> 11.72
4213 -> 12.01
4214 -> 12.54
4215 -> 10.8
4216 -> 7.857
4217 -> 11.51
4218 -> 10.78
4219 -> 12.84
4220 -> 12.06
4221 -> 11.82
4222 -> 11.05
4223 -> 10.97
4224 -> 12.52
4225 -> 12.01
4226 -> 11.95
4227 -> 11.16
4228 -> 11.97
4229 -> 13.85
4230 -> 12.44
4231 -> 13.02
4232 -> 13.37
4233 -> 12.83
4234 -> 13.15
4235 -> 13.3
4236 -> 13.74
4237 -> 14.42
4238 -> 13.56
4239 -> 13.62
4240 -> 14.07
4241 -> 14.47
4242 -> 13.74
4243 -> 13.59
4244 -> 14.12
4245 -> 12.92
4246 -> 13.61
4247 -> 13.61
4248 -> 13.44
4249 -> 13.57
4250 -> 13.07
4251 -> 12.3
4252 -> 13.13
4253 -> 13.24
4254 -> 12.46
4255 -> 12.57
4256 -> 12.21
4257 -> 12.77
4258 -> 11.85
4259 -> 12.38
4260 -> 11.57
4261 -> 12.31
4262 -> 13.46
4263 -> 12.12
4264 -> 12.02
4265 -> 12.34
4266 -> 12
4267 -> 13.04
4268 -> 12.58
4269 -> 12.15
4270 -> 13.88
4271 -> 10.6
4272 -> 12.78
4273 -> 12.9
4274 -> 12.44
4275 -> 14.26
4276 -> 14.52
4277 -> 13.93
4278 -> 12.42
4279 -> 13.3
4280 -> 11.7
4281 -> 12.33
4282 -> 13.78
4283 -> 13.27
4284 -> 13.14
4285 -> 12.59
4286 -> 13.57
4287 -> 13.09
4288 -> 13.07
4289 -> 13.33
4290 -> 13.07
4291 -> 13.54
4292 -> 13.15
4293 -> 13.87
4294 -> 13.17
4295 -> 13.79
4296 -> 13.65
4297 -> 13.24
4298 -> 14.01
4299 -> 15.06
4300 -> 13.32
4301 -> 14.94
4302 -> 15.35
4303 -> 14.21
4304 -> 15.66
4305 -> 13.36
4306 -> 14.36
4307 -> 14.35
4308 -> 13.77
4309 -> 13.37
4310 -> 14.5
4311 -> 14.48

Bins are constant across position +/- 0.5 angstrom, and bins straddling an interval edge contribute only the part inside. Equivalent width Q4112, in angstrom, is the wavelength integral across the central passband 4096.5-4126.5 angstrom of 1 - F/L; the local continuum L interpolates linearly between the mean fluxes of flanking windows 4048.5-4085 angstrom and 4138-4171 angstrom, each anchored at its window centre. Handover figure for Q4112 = -4.8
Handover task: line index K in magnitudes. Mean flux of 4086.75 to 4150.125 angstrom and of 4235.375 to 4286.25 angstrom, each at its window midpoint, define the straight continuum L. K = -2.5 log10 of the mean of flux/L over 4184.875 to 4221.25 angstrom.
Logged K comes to 0.12 mag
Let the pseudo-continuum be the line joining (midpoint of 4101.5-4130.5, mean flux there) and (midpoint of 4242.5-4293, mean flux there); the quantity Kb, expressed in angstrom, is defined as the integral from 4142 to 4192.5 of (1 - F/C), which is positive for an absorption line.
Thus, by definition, 3.9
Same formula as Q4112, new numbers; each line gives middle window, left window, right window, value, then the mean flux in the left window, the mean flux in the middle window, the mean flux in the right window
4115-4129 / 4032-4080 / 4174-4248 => -0.9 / 12.6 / 13.4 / 12.5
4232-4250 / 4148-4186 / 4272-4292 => -1.0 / 12.4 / 13.6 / 13.2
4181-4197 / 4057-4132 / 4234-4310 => 0.7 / 13.5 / 12.8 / 13.3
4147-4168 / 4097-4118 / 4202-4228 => 2.4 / 14.7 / 11.7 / 11.4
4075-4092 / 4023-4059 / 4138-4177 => -0.7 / 12.6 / 13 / 12.3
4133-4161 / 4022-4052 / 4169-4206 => 1.4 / 12.7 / 12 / 12.7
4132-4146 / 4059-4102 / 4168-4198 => 0.5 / 13.2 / 12.6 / 12.9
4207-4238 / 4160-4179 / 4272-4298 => 2.3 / 12.7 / 12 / 13.3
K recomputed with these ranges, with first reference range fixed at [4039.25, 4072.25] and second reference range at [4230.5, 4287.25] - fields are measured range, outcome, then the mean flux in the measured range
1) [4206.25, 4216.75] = 0.17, 11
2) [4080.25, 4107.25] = -0.11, 13.9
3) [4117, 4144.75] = -0.02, 12.9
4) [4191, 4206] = 0.08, 11.9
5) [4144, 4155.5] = 0.08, 11.8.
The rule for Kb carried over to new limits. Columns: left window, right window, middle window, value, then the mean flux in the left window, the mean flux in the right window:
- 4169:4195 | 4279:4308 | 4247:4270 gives 1.43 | 13.1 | 13.6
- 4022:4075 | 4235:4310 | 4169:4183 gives -0.29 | 12.6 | 13.3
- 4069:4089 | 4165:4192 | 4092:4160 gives -1.13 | 12.9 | 13.1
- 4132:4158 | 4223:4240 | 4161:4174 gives -0.14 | 12.1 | 12.9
